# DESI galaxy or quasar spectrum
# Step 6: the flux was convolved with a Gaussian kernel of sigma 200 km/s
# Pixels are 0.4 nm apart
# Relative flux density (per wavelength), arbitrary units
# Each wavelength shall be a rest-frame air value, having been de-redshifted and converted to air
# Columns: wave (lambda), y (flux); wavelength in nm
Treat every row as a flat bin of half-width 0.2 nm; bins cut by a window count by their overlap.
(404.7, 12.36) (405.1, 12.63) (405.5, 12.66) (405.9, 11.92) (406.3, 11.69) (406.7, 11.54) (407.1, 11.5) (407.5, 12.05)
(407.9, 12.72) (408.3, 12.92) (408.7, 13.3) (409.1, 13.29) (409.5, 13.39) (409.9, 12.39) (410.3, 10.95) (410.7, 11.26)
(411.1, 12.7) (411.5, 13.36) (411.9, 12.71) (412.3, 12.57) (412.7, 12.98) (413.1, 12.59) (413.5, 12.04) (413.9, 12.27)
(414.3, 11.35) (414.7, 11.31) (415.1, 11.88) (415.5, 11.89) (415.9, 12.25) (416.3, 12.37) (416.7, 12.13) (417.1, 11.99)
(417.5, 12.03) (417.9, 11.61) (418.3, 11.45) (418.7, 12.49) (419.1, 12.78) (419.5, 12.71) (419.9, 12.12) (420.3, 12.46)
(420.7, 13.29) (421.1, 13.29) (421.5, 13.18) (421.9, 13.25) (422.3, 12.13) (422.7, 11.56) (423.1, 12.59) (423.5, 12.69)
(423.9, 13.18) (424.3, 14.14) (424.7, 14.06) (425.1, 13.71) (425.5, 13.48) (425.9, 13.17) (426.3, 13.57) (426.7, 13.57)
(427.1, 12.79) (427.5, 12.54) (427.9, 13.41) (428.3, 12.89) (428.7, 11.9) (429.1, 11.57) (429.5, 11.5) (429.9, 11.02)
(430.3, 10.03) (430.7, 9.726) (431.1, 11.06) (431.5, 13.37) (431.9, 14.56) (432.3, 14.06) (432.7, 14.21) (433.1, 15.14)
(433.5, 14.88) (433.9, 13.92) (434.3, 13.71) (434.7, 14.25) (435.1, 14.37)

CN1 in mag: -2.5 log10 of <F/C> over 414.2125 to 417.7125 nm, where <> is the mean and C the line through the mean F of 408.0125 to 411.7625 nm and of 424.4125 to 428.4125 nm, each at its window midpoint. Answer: 0.08 mag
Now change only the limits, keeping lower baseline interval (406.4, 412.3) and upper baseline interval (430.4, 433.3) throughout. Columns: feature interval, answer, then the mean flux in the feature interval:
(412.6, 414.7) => 0.04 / 12.1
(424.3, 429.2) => -0.02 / 13.1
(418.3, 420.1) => 0.03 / 12.4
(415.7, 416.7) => 0.03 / 12.3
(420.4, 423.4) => 0.00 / 12.7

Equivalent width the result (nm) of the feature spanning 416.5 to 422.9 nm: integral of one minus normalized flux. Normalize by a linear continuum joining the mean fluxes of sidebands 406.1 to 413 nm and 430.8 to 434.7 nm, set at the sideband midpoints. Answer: 0.31 nm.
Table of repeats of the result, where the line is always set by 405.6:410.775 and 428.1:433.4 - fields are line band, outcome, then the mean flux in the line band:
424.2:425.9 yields -0.187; 13.8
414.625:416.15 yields 0.052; 11.9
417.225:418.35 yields 0.053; 11.7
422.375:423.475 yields 0.017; 12.2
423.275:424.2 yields -0.051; 13.1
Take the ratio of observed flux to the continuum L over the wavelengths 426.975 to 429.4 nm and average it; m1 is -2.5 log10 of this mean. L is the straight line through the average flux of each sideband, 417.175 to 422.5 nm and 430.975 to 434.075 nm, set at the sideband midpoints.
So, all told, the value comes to 0.08 mag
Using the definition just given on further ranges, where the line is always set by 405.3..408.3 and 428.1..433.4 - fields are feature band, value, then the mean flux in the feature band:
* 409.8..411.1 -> 0.044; 11.6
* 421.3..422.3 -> -0.060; 13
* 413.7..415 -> 0.048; 11.7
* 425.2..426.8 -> -0.092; 13.5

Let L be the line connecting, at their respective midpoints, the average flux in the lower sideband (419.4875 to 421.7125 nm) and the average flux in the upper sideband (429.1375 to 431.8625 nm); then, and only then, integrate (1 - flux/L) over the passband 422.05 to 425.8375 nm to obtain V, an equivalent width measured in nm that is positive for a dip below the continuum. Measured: -0.22 nm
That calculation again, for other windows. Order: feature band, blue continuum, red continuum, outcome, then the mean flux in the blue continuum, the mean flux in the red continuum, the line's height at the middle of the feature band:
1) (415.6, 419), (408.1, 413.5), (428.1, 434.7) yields 0.16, 12.6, 12.8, 12.7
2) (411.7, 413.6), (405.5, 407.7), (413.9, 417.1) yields -0.12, 11.8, 11.9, 11.9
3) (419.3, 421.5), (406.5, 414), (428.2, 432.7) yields -0.10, 12.5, 12.1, 12.2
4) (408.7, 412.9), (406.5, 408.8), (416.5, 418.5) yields -0.15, 12.3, 11.8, 12.2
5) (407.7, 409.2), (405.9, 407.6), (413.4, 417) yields -0.16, 11.7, 11.9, 11.7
